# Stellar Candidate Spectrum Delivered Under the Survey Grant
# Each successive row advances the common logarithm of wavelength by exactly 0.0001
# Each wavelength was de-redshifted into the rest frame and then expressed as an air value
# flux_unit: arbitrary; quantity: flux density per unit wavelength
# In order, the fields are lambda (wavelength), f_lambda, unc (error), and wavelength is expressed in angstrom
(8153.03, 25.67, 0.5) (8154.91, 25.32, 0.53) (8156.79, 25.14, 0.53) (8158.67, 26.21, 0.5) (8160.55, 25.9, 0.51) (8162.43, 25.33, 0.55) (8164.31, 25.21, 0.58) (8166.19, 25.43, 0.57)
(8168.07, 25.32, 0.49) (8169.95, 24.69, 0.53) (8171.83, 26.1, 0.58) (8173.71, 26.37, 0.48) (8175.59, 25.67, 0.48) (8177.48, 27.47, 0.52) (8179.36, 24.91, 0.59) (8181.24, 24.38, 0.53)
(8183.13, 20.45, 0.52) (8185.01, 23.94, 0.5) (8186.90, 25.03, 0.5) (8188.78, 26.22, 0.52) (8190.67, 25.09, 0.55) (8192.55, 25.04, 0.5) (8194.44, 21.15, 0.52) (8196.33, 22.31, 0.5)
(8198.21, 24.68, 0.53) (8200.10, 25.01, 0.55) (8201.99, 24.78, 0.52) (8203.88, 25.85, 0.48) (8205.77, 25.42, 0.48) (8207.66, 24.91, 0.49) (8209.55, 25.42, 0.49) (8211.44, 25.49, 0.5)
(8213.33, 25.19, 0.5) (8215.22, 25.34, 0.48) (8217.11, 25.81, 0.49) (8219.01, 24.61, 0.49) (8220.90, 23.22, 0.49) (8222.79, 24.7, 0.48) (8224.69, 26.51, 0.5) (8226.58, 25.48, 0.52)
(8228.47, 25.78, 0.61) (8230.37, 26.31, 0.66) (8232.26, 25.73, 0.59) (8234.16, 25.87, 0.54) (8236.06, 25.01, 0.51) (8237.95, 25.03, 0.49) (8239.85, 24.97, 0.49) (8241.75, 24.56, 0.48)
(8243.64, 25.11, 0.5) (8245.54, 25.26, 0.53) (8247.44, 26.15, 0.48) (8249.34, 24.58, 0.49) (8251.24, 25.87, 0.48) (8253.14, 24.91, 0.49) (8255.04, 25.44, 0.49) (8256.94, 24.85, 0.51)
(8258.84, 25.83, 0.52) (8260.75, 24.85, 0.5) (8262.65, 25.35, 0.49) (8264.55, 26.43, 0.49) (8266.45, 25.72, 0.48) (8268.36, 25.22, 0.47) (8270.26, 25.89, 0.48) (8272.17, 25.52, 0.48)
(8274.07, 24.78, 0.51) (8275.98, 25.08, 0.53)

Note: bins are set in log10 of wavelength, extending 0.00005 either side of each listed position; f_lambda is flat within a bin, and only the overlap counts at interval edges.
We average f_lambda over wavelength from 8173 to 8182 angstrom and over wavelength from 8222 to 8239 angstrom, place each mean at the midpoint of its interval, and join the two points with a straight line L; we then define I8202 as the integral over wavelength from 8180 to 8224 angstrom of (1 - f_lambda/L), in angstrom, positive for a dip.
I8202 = 1.98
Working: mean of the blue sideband 25.8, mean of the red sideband 25.6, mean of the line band 24.5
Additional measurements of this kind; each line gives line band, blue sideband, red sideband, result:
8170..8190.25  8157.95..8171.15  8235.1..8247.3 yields 0.3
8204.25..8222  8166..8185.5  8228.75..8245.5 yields 0.1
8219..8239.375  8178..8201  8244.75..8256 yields -0.3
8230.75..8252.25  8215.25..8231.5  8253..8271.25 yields 0.1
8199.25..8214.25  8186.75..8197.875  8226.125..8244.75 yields -0.4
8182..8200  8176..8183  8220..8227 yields 0.8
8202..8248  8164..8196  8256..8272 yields -0.2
